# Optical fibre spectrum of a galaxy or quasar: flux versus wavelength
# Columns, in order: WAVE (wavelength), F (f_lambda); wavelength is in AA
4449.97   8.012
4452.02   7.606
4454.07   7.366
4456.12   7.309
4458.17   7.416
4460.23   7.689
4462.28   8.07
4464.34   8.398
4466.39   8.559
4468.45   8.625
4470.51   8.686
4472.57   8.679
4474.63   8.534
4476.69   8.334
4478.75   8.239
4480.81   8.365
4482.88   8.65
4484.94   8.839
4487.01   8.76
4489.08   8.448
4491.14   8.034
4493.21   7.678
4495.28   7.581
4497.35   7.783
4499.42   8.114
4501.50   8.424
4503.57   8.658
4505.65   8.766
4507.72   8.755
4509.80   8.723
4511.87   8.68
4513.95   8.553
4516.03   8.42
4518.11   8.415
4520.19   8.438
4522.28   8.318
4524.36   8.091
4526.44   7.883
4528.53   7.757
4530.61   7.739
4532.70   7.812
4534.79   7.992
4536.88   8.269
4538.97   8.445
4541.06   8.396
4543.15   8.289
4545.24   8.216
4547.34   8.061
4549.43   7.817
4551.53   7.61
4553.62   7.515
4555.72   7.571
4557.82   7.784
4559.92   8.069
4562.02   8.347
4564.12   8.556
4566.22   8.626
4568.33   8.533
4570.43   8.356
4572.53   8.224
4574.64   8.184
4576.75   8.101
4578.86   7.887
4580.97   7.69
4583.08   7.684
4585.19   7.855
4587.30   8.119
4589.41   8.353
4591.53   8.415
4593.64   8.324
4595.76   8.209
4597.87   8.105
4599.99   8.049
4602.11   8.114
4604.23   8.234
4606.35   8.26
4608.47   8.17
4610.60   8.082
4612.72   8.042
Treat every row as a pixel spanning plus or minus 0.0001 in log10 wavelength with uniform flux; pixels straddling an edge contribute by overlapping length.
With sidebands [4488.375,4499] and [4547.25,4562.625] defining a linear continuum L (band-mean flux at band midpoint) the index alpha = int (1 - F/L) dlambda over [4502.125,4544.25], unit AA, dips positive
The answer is -2.4 AA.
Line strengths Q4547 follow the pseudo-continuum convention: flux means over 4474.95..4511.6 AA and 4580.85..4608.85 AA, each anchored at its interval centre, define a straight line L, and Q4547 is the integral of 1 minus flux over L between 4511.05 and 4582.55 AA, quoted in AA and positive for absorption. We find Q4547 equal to 1.0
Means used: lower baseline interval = 8.37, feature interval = 8.13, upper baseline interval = 8.13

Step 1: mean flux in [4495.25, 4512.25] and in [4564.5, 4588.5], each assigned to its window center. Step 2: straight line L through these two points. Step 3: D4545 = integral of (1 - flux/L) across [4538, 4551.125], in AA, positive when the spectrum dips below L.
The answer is 0.1 AA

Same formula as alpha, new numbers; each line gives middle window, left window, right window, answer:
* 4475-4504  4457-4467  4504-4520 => 0.2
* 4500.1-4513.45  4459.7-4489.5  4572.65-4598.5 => -0.5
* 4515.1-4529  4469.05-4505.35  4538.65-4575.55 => 0.1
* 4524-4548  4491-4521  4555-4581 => 0.5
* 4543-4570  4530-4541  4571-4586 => -0.2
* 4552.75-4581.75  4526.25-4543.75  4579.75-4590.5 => -0.5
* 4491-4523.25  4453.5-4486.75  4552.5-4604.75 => -0.5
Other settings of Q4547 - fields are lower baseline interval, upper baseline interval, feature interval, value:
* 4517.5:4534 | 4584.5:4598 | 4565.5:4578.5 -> -0.22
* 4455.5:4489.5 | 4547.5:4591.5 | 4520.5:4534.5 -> 0.37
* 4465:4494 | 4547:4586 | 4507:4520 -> -0.44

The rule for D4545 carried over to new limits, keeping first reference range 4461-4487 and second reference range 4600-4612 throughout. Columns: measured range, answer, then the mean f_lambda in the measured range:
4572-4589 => 0.5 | 7.97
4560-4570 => -0.2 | 8.46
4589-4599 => -0.1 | 8.27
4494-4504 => 0.4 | 8.07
